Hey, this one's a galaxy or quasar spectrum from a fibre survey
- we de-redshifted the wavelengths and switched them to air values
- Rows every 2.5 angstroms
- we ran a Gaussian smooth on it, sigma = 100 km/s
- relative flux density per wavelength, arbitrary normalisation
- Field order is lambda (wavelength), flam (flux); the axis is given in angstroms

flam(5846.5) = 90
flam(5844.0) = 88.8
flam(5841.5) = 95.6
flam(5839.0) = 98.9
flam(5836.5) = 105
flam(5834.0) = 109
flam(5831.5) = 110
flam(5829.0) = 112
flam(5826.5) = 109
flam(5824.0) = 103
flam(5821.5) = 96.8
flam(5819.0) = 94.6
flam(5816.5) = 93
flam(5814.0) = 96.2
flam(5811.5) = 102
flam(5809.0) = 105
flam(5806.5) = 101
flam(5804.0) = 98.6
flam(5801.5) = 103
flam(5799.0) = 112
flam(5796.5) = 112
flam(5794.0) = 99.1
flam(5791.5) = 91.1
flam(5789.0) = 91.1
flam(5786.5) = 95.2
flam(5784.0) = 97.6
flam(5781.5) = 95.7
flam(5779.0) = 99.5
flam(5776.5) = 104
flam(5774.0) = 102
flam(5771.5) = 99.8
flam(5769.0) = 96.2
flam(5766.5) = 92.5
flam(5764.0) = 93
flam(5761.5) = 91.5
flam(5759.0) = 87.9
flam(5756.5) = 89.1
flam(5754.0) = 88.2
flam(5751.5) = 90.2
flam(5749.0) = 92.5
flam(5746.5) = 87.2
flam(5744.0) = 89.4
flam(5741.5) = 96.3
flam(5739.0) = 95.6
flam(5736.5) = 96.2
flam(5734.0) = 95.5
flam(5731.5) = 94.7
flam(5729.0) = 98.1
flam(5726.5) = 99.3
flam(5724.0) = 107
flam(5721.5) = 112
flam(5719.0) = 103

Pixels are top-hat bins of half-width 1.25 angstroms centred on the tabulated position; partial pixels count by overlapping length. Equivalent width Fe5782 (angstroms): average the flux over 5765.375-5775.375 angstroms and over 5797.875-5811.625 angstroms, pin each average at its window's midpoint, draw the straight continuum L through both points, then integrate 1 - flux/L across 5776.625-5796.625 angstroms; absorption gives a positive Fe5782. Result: 0.66 angstroms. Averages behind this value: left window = 97.8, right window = 104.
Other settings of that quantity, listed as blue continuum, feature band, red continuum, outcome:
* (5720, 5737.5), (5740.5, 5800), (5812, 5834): 3.41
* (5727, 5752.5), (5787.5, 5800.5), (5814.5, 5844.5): -0.33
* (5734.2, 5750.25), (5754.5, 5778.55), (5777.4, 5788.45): 0.08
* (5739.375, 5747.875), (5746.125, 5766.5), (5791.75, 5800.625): 1.00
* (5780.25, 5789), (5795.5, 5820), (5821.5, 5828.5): -0.22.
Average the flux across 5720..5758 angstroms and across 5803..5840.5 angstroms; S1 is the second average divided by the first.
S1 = 1.1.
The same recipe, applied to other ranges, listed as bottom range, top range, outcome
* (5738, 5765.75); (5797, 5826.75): 1.11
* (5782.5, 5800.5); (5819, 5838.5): 1.06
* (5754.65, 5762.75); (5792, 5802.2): 1.18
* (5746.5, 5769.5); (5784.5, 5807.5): 1.10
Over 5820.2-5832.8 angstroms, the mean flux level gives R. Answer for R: 106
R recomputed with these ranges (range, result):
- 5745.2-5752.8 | 90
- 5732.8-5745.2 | 94.6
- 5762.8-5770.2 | 93.9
